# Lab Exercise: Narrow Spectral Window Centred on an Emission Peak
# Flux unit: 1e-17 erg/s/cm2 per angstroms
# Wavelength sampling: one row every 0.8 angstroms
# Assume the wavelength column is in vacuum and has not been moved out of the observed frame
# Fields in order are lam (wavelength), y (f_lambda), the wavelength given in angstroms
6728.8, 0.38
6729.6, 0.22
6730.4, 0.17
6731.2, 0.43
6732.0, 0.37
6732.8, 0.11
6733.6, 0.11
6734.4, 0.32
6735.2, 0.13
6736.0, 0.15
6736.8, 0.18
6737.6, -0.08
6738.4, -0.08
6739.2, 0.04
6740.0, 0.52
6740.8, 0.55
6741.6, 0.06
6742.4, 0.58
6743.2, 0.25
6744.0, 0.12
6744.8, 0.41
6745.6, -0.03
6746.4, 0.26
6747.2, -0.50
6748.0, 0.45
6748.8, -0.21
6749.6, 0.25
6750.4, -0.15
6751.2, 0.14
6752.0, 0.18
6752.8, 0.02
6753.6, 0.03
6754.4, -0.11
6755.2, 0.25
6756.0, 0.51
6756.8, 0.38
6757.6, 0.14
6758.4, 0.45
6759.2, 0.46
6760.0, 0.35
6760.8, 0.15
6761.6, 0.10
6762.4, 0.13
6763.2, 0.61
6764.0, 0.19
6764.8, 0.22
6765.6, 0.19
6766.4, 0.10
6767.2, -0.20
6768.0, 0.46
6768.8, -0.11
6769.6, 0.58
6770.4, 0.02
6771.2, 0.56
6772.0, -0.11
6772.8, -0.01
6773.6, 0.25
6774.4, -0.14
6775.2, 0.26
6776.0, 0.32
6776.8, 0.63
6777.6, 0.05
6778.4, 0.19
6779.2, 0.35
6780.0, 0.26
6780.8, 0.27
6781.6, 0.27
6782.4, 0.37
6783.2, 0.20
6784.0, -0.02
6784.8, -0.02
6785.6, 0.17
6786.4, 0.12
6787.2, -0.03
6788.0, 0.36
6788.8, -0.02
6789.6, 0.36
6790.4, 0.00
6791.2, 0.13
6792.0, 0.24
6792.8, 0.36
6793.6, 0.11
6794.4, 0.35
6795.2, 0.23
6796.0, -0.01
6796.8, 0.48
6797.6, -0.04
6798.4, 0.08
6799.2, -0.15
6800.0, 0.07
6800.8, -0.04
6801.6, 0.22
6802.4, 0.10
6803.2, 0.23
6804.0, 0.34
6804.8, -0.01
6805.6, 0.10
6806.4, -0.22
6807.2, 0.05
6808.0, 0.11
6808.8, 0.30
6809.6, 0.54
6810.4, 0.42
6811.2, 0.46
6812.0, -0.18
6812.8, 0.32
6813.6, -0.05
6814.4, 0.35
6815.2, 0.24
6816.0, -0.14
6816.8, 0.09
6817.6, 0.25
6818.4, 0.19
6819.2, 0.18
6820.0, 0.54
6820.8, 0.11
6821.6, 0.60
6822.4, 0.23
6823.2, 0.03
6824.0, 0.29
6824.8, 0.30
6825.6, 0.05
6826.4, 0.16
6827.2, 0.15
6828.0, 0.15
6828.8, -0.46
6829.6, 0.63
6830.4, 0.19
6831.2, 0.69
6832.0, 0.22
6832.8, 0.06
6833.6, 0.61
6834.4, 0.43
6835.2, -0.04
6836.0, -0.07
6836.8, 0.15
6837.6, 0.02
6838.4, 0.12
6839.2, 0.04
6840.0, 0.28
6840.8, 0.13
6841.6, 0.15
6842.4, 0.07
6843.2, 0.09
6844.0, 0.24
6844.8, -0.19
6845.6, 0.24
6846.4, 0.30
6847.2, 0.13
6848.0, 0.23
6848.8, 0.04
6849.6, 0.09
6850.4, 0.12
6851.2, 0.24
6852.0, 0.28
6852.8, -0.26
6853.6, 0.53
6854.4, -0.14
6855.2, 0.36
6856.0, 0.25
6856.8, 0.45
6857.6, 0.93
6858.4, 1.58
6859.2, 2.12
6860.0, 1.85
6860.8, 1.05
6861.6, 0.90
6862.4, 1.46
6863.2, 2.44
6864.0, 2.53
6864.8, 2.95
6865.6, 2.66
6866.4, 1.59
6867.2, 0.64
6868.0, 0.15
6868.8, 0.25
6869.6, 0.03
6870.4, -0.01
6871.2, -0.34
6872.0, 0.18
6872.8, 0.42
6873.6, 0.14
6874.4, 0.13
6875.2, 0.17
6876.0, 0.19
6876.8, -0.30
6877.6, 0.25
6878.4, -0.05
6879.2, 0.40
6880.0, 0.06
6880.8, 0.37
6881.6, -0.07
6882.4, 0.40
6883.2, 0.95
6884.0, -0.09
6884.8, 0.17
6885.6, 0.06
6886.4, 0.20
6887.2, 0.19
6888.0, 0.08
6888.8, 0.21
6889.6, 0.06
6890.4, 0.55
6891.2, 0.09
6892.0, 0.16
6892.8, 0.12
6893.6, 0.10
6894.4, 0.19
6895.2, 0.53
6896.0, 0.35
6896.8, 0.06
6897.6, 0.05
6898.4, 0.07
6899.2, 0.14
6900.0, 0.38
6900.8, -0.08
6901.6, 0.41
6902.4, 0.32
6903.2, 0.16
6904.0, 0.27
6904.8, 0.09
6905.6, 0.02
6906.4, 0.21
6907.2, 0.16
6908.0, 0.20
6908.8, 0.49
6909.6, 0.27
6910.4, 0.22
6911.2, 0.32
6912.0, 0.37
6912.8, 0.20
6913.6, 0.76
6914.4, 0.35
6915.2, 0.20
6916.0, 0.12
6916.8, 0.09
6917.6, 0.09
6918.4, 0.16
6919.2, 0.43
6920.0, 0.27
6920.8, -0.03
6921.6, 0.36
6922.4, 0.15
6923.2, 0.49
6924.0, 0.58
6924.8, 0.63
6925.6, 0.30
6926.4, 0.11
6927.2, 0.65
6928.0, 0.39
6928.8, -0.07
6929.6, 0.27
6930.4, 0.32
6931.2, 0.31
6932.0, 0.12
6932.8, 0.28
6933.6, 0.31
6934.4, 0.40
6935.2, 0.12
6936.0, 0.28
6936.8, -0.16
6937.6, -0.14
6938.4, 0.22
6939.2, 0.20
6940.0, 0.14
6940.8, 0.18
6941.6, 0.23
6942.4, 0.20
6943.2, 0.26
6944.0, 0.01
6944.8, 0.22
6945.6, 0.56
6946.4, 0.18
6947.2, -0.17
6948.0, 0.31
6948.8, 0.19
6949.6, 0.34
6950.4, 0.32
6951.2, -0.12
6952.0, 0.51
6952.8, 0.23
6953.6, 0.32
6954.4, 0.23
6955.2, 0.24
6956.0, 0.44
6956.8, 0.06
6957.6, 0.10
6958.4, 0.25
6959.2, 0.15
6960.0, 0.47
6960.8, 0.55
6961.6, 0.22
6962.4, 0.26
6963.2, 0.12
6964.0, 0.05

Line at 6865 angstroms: [O II] 3727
